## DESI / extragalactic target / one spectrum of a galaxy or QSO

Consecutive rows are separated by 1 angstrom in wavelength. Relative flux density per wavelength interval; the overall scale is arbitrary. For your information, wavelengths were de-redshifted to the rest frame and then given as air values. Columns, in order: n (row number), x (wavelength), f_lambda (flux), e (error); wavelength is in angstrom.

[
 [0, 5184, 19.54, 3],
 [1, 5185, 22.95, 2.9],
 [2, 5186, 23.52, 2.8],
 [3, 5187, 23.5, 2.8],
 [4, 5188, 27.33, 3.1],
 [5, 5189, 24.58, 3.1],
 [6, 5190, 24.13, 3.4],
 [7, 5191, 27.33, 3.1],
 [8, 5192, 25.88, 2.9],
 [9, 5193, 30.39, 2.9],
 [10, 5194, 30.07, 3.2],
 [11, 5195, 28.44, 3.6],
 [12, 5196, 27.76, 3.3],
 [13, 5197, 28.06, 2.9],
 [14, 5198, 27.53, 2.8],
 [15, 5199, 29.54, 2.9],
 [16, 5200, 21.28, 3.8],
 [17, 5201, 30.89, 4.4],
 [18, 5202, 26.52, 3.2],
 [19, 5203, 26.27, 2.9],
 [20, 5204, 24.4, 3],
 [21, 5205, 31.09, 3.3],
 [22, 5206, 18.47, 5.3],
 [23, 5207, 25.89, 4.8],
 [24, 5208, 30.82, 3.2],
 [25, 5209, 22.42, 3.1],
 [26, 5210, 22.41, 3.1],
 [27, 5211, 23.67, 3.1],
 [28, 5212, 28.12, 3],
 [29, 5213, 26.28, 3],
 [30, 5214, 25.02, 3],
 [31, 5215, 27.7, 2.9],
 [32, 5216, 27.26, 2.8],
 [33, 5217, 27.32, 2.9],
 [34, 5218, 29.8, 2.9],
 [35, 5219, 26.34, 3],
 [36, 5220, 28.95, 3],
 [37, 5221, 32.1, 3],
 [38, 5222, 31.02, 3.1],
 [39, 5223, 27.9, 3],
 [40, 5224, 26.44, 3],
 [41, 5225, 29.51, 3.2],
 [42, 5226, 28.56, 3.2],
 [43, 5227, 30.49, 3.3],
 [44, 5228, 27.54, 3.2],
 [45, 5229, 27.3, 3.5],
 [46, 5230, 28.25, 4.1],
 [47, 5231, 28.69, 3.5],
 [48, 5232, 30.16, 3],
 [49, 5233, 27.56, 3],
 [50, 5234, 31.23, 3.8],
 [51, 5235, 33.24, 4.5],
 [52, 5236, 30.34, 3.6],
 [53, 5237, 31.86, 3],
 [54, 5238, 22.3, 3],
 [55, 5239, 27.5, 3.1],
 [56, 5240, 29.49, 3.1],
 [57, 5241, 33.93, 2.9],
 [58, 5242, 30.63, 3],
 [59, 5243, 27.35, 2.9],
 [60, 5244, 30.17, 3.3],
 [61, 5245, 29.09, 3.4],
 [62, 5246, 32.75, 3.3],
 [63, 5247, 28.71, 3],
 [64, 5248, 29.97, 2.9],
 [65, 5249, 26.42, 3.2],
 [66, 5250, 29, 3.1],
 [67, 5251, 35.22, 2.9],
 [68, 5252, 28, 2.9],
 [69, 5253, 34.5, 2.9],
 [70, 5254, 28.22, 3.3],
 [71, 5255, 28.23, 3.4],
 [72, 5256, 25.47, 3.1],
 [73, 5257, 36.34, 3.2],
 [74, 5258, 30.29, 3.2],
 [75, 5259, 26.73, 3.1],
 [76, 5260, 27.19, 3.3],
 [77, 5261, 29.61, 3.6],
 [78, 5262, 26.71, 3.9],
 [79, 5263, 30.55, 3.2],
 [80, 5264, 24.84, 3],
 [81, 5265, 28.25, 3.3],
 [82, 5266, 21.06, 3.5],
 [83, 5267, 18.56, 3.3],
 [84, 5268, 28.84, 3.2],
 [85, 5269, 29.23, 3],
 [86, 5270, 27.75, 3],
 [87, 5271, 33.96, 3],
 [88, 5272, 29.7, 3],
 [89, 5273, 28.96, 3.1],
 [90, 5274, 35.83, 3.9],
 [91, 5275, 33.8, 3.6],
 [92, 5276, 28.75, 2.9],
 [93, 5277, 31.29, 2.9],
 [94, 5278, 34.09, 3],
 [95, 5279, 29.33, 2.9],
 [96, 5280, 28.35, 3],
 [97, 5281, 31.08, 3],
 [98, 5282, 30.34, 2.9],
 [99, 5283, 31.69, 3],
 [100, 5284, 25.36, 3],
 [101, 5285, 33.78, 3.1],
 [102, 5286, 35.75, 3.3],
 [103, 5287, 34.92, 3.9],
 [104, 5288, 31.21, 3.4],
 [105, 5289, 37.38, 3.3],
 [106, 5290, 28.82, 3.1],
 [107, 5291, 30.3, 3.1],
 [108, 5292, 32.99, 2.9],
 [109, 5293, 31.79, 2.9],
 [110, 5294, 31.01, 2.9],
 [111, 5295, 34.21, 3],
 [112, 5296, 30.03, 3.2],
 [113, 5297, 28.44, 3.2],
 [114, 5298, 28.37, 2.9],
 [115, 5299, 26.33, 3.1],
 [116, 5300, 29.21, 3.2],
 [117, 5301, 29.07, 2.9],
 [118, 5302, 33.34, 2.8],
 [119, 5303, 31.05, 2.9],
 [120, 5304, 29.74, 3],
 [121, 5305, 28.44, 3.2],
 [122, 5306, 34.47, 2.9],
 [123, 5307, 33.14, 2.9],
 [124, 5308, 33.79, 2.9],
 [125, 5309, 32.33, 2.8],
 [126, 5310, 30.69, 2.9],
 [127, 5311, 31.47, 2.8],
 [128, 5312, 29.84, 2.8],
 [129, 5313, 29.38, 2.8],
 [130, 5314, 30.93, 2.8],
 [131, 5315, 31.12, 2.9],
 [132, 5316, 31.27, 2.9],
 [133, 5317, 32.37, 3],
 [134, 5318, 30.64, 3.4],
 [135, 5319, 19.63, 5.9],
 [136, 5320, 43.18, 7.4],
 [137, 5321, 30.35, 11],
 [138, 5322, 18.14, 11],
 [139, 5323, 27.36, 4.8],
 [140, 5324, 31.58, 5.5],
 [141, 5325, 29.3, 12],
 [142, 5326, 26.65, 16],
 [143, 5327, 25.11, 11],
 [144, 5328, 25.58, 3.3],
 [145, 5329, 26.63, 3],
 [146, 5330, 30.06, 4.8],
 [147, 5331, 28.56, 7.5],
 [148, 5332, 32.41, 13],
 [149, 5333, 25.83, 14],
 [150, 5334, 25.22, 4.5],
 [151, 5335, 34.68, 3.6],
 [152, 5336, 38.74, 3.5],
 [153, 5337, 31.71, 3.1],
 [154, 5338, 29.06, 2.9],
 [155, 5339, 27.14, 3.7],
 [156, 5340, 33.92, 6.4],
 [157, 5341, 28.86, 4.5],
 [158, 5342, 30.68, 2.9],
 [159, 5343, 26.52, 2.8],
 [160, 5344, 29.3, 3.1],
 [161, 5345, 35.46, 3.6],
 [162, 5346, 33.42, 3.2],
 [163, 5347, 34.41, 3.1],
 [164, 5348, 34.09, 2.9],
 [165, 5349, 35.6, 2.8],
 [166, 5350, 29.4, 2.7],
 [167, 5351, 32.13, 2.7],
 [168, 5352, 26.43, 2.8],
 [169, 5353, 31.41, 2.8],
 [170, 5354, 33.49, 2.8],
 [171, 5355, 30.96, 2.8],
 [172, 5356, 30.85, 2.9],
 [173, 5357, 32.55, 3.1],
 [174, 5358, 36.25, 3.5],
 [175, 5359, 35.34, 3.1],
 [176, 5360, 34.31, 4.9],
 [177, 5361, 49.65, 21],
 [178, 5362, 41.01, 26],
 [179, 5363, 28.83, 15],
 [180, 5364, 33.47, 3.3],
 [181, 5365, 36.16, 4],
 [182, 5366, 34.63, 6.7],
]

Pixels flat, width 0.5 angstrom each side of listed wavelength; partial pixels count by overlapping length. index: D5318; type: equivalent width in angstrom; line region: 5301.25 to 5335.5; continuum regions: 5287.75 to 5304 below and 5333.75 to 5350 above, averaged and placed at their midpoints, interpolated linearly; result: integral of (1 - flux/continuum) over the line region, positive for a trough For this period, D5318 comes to 1.6 angstrom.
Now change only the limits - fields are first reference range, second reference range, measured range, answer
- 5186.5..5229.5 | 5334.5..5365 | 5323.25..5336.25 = 1.3 angstrom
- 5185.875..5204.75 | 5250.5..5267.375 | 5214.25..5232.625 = -0.7 angstrom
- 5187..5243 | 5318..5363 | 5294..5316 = -0.4 angstrom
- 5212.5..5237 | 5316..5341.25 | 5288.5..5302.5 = -0.8 angstrom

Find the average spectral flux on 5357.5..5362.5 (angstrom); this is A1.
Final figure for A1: 39.3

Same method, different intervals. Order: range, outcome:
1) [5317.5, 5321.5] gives 30.9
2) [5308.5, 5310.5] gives 31.5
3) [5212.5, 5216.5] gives 26.6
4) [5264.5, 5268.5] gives 24.2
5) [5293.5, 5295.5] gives 32.6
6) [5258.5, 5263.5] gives 28.2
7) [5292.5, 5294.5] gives 31.4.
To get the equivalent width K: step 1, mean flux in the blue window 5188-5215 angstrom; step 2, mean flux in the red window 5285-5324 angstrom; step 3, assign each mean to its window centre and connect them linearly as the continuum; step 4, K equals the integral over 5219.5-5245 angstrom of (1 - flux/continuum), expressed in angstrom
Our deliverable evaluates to -1.4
